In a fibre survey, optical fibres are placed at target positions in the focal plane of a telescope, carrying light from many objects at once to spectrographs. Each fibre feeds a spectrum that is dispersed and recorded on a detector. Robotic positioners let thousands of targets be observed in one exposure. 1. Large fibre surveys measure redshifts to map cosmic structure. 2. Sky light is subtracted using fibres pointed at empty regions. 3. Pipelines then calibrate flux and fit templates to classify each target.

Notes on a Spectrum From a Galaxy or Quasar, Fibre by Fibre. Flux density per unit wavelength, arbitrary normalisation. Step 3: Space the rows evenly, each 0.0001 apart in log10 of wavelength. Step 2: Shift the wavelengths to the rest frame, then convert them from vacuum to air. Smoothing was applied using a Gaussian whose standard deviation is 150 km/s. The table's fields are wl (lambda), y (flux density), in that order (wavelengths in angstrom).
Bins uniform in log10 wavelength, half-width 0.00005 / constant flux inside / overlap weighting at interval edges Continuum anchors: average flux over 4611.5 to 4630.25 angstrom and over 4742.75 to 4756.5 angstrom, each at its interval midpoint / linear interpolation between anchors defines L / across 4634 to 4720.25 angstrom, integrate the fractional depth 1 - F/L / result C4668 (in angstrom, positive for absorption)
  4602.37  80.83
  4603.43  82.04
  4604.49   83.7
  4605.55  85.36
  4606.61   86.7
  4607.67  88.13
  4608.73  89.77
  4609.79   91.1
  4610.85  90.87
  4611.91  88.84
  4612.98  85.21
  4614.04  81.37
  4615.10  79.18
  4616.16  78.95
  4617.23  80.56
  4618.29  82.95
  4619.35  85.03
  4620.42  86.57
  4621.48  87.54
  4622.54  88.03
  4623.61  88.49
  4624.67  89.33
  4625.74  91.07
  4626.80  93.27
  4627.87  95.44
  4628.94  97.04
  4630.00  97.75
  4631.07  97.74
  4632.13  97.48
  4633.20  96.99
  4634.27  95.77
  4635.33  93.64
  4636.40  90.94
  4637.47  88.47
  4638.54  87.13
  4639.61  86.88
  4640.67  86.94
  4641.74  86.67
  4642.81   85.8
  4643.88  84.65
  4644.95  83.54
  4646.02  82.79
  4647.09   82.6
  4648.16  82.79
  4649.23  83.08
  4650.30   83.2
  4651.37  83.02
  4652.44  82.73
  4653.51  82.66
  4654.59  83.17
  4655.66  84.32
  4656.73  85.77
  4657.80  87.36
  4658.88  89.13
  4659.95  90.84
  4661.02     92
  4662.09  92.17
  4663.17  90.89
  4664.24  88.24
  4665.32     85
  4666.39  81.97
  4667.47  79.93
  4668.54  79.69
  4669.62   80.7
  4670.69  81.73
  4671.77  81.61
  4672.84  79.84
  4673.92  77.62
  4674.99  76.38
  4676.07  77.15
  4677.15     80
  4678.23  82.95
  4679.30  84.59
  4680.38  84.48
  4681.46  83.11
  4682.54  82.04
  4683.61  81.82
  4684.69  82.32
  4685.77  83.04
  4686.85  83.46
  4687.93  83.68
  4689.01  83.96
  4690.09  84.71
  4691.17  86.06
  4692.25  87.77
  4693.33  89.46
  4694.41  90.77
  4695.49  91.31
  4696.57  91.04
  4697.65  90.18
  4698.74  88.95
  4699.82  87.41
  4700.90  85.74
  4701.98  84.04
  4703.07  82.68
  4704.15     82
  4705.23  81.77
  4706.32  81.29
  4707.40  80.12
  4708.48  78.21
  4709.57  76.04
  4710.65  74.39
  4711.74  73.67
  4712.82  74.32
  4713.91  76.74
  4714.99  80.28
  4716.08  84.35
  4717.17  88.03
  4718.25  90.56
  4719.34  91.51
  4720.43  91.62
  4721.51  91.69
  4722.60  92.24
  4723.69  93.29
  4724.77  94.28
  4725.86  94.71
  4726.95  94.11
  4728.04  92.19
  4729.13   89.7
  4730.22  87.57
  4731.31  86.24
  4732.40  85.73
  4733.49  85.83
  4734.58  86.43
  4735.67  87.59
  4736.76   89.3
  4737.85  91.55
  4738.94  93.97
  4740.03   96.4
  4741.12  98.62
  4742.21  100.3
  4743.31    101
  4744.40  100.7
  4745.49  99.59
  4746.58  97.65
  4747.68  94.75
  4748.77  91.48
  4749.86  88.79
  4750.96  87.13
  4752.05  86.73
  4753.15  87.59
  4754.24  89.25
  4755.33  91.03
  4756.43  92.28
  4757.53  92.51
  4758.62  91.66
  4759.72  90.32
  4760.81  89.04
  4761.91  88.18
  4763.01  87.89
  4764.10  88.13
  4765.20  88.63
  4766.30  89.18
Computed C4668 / 5.2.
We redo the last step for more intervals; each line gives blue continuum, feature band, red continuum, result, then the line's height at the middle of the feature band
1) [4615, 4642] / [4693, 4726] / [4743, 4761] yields 2.2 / 91.5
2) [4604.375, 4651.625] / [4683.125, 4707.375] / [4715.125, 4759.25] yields 1.3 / 90.2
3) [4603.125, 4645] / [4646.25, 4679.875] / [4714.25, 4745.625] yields 2.2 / 89.6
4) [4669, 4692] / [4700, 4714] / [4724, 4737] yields 1.0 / 86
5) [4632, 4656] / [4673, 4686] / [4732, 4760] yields 1.1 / 88.6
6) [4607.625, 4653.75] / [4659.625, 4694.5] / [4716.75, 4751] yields 2.4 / 89.9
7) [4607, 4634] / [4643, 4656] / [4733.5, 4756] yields 1.0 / 90.1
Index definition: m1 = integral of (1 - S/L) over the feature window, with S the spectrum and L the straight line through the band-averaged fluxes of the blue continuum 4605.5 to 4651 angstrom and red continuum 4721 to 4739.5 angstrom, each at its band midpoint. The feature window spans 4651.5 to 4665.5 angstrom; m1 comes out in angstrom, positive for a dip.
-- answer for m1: 0.2 angstrom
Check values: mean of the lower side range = 88.1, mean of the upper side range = 90.4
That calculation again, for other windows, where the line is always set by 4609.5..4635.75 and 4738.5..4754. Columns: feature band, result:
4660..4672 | 0.8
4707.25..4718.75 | 1.7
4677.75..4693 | 1.4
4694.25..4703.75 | 0.5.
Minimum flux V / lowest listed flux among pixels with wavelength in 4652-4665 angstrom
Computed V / 82.66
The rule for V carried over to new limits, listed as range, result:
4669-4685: 76.38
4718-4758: 85.73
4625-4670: 79.69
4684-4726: 73.67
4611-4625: 78.95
